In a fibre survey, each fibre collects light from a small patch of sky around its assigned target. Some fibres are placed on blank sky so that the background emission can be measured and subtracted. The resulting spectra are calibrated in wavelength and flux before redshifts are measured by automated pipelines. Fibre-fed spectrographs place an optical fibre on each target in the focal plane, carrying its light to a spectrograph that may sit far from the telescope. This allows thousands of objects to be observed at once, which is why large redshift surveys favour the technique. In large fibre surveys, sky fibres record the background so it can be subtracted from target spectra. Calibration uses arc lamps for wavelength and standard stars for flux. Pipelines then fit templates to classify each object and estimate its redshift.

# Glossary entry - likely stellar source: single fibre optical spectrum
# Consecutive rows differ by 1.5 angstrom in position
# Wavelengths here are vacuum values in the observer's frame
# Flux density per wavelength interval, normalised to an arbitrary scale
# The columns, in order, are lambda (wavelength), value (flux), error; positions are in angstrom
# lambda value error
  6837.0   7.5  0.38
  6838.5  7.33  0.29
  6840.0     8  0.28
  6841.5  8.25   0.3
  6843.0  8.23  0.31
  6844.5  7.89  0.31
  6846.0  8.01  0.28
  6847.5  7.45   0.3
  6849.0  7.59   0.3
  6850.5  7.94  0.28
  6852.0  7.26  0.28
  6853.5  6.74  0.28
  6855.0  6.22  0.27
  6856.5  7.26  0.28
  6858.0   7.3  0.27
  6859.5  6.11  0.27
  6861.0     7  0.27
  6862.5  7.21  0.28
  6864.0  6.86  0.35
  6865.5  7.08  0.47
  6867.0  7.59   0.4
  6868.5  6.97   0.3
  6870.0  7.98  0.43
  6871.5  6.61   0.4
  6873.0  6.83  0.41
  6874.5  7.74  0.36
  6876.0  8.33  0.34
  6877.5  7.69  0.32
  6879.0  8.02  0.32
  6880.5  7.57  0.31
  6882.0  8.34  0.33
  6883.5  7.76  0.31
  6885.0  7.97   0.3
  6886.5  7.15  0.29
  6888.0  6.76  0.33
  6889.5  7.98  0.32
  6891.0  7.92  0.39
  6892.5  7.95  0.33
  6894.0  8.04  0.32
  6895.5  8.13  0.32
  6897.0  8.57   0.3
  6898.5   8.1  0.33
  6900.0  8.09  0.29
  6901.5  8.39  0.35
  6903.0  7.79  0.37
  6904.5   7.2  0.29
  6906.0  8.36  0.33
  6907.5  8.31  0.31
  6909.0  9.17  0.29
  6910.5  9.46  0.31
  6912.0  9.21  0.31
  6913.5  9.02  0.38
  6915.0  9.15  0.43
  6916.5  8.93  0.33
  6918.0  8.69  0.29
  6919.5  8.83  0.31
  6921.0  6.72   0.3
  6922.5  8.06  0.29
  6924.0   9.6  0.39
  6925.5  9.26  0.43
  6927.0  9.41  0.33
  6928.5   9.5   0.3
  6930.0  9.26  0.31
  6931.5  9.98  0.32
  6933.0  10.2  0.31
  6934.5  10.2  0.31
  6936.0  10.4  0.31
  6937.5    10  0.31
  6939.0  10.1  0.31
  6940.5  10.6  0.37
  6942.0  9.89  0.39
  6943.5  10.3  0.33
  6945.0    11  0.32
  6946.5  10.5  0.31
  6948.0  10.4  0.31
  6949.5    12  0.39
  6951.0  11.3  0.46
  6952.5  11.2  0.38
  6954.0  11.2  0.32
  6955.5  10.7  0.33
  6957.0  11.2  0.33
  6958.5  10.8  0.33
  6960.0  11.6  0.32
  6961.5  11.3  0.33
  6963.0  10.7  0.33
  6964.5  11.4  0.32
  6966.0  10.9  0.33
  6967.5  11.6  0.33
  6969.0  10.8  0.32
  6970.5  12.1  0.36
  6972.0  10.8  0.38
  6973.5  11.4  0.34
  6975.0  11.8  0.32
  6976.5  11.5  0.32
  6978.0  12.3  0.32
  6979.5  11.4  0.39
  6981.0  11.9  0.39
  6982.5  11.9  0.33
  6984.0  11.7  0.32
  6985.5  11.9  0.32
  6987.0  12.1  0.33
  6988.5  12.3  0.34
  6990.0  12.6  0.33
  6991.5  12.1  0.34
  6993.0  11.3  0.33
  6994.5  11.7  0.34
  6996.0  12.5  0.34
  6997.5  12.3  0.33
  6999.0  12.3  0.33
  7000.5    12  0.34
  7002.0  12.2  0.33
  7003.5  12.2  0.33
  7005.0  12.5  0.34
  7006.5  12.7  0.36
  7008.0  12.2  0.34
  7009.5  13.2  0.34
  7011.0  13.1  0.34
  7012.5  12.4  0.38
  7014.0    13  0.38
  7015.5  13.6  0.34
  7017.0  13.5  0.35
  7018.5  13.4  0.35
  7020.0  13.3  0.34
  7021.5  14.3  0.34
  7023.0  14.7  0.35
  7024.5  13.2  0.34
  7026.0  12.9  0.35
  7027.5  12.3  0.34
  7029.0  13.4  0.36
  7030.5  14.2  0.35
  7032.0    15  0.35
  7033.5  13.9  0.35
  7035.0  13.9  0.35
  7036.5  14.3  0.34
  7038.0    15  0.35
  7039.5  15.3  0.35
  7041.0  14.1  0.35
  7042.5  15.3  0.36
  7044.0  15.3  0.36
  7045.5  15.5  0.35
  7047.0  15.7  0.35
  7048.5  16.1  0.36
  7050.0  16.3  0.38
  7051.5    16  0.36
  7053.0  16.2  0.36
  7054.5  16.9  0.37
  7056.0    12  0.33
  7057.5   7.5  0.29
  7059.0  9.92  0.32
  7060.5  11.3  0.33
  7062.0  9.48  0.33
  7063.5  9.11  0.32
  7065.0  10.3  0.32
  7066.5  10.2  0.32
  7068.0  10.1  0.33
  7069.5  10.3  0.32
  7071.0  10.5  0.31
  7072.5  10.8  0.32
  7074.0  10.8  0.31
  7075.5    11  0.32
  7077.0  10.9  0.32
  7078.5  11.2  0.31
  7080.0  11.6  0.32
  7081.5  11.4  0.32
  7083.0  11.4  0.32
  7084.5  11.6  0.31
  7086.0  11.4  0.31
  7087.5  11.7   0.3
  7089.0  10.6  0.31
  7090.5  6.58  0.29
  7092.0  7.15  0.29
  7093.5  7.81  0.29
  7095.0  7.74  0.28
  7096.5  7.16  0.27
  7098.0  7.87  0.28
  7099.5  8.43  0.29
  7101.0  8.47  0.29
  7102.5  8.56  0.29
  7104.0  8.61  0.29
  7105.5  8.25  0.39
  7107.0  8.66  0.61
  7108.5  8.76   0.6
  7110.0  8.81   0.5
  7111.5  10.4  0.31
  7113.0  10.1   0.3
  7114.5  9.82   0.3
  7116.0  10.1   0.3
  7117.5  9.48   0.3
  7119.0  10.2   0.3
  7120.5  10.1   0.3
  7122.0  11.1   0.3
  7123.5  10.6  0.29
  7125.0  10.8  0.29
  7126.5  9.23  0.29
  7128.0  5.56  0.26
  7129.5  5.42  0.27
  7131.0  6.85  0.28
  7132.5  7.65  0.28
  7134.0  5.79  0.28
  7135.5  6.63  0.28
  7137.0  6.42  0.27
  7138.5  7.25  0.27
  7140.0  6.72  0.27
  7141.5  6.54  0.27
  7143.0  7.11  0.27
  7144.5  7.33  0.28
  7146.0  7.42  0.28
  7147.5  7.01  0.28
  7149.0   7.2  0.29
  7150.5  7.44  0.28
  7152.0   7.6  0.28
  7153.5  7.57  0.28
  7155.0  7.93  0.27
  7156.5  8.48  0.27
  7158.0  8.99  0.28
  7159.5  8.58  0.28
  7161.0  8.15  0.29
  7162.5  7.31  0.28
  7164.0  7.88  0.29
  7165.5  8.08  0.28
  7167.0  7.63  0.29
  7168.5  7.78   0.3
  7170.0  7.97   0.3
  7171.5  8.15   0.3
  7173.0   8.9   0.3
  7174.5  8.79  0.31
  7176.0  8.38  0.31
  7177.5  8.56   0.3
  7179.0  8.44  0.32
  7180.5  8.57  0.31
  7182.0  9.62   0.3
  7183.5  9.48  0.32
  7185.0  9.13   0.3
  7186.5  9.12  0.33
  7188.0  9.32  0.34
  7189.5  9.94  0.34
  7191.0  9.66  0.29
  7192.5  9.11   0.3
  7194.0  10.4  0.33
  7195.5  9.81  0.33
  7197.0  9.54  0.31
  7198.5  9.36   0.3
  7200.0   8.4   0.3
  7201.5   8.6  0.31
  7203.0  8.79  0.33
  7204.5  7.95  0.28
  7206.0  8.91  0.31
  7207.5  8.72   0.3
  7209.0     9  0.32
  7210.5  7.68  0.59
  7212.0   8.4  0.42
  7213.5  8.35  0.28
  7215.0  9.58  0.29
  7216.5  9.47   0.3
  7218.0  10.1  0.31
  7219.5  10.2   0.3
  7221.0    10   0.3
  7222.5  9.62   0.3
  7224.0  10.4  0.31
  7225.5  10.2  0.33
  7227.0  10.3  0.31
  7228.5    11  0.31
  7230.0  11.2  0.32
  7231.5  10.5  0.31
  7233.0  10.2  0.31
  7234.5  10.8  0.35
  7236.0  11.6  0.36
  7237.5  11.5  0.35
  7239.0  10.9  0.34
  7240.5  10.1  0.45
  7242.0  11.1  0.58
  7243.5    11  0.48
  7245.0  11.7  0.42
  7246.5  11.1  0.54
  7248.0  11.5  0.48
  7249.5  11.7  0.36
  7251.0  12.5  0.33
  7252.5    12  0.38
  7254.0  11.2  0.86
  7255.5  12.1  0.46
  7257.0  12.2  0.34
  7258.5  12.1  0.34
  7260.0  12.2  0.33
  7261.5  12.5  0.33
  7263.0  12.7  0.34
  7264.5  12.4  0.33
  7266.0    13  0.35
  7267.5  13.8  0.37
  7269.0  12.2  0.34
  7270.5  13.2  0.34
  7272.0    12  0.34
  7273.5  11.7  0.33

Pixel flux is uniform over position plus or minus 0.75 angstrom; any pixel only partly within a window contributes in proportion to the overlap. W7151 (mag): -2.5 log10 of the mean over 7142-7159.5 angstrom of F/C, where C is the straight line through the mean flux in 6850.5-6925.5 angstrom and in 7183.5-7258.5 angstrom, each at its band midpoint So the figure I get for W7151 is 0.25 mag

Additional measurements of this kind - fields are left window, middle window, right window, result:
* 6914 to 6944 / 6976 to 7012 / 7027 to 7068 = -0.05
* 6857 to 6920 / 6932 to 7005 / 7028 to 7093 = -0.14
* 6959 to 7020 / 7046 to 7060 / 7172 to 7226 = -0.25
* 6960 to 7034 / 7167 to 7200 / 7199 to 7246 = 0.15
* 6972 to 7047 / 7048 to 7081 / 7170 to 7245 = 0.03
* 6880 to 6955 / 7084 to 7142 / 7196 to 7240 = 0.11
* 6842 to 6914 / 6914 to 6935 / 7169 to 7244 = -0.14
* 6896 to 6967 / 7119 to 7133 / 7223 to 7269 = 0.24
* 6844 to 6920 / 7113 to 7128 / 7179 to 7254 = -0.07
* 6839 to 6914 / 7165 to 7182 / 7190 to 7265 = 0.19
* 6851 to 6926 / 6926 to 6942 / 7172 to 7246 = -0.22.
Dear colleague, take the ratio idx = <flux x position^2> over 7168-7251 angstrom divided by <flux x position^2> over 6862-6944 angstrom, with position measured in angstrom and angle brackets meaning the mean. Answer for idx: 1.2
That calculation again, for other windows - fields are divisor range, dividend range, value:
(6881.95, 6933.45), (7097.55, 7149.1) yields 1.04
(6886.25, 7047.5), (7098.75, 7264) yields 0.88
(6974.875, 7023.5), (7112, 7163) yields 0.67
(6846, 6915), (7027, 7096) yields 1.65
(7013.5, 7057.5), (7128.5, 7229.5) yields 0.62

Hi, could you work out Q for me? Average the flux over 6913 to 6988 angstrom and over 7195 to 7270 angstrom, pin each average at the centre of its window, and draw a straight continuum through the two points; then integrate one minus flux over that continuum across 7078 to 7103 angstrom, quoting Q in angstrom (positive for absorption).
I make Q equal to 2.7 angstrom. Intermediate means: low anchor 10.6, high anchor 10.6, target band 9.44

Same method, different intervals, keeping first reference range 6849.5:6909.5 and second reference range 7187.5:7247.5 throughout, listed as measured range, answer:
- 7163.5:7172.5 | 1.51 angstrom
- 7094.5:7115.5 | 0.93 angstrom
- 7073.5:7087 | -3.50 angstrom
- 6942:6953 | -3.85 angstrom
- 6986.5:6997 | -4.69 angstrom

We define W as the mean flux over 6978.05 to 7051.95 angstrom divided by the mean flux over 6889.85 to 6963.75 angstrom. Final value 1.40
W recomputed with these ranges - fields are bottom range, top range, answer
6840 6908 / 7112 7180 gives 1.07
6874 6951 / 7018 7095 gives 1.39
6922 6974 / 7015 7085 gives 1.22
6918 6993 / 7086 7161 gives 0.77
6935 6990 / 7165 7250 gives 0.85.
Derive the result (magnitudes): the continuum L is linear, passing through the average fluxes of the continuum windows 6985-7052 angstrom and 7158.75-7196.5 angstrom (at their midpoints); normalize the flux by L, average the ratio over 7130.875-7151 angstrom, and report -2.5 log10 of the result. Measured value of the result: 0.377 mag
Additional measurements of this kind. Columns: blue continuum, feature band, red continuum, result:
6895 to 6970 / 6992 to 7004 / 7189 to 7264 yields -0.21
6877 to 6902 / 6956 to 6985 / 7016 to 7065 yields -0.04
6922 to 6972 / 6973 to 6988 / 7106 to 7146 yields -0.17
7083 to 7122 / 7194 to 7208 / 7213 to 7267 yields 0.18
